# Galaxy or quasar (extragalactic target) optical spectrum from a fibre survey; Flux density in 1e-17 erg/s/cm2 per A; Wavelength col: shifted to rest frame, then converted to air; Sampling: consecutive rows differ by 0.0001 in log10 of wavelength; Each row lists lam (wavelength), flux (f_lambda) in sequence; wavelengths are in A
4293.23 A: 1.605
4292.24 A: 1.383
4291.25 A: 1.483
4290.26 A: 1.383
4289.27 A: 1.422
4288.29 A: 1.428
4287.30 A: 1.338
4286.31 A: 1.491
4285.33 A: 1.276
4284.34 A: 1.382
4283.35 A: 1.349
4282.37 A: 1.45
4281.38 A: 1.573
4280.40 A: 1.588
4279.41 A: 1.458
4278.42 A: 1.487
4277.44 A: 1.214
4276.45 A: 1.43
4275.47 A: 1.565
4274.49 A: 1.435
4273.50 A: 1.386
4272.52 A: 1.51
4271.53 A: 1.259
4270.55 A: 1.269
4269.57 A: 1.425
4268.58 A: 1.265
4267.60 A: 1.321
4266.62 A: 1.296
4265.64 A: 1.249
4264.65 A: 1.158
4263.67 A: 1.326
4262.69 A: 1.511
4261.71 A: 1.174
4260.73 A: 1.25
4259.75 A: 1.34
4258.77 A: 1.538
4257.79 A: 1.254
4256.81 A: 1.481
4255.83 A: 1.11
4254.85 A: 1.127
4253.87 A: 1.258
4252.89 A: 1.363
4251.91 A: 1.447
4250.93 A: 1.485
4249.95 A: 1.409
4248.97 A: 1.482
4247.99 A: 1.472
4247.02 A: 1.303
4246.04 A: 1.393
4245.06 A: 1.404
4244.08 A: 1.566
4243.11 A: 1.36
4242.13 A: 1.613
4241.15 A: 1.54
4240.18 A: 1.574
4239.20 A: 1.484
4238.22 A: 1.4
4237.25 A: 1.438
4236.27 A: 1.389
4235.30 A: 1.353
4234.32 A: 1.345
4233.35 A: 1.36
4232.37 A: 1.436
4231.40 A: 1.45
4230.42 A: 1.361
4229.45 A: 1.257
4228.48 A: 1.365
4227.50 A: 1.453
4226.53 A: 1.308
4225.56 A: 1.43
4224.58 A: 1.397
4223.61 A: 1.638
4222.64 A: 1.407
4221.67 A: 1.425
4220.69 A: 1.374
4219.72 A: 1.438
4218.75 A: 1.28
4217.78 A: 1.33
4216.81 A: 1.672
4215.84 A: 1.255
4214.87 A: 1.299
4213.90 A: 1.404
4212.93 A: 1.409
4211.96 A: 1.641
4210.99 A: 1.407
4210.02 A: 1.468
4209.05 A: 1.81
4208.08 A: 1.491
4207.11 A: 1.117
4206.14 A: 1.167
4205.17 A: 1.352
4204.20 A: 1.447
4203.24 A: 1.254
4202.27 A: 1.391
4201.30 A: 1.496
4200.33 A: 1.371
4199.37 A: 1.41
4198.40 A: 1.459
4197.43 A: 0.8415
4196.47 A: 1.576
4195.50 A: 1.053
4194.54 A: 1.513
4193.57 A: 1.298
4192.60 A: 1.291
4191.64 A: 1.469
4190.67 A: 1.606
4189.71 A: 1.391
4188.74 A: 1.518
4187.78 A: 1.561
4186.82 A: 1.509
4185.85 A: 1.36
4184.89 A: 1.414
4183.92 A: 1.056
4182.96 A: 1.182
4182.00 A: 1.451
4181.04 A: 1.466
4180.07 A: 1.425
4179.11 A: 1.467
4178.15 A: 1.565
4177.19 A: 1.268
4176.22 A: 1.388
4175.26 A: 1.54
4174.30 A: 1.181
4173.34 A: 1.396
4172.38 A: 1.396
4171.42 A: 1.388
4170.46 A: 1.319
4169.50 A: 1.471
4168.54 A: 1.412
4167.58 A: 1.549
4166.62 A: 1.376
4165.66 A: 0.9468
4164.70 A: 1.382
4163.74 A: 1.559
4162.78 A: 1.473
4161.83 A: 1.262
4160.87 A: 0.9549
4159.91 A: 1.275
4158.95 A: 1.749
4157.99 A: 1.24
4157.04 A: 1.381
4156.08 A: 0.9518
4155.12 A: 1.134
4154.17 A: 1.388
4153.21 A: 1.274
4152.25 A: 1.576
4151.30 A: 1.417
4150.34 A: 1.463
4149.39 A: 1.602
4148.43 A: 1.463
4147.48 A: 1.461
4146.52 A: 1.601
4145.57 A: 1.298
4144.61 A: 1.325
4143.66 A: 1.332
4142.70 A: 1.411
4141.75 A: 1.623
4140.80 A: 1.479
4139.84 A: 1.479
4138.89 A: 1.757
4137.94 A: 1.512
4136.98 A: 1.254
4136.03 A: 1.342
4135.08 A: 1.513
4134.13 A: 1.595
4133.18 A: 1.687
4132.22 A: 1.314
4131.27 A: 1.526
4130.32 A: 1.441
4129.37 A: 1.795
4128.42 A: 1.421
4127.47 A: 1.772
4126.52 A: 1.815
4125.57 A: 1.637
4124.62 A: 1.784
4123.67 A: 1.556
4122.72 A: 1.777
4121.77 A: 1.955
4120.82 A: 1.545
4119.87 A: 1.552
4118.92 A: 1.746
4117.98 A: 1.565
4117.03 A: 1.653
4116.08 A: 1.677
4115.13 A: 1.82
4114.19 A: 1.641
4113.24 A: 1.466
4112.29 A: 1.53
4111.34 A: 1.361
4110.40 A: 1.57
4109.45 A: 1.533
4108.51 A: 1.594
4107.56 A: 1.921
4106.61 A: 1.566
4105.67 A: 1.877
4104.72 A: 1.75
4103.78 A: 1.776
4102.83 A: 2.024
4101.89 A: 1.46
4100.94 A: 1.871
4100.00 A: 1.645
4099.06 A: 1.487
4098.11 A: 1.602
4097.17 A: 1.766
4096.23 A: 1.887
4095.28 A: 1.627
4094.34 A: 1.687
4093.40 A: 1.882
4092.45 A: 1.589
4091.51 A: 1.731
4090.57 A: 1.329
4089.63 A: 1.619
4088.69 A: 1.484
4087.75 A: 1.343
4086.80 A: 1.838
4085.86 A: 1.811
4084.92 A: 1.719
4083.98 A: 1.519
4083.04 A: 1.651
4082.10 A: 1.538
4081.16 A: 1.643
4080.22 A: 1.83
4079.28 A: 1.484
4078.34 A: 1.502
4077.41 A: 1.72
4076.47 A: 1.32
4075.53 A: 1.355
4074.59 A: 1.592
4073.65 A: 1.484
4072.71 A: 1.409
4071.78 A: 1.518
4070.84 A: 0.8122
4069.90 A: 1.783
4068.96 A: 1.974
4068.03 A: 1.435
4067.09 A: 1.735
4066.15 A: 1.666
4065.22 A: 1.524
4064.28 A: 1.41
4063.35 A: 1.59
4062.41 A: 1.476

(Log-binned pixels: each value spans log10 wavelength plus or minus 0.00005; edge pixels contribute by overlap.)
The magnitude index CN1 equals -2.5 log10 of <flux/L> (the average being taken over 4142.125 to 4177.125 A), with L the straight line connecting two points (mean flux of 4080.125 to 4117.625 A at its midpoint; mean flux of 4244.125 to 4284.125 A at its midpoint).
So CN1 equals 0.14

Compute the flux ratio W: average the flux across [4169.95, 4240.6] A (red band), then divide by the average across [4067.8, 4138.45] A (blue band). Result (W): 0.87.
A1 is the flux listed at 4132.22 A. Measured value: 1.314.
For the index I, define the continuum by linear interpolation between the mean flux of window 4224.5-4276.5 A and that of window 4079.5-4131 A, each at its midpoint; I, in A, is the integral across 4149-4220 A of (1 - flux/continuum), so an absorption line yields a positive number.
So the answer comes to 6.0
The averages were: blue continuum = 1.66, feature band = 1.38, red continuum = 1.38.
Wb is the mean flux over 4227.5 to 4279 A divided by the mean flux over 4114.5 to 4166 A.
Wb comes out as 0.92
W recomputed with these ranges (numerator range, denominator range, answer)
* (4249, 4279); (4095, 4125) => 0.80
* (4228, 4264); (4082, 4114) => 0.84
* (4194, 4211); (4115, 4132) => 0.82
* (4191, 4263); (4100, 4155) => 0.88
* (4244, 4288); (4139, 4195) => 0.98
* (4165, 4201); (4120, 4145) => 0.88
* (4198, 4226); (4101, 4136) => 0.86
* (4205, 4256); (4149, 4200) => 1.03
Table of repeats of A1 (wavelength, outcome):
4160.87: 0.9549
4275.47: 1.565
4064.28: 1.41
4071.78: 1.518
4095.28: 1.627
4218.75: 1.28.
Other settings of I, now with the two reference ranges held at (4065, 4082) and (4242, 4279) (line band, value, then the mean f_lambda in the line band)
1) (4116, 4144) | -1.75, 1.58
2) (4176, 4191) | 0.27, 1.41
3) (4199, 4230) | 0.08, 1.41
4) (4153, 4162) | 1.25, 1.26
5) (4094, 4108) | -1.96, 1.73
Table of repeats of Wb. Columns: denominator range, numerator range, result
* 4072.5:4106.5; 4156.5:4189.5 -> 0.84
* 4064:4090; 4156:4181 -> 0.87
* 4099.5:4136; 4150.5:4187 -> 0.82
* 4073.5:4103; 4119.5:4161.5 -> 0.91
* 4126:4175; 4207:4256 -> 0.99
